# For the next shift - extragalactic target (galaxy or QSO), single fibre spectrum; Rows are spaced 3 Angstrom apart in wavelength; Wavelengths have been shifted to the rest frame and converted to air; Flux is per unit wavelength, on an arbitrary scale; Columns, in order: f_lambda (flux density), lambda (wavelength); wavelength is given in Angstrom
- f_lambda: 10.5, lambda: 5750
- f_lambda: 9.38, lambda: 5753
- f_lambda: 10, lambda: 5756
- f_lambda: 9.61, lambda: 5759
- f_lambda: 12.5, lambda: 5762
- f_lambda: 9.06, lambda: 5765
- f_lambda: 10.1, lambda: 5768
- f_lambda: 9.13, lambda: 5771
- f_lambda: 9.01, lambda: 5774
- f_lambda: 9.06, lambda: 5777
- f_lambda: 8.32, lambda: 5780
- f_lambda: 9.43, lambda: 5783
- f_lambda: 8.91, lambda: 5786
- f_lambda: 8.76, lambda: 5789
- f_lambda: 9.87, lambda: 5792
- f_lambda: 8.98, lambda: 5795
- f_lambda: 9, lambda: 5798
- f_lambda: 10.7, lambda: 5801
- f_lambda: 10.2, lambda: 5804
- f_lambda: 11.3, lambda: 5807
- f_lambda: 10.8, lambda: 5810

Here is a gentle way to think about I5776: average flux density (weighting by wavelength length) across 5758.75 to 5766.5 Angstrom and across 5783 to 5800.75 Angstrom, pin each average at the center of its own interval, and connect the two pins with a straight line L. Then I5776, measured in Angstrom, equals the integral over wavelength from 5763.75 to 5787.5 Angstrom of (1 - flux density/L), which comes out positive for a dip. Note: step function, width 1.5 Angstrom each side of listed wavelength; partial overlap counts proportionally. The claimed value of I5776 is 2.0 Angstrom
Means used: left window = 10.5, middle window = 9.13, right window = 9.24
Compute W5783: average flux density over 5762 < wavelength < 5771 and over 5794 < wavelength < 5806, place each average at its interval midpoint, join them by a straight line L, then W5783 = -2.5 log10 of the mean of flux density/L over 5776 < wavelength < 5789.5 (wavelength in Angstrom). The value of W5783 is 0.12 mag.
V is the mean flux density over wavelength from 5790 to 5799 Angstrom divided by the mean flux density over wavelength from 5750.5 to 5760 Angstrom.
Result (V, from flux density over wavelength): 0.95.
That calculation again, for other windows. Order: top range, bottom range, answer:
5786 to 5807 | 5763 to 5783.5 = 1.05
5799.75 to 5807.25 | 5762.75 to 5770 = 1.08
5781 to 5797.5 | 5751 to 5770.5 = 0.91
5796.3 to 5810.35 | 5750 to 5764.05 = 1.00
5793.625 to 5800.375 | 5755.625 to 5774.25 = 0.92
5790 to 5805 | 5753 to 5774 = 0.98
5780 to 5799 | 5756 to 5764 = 0.85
